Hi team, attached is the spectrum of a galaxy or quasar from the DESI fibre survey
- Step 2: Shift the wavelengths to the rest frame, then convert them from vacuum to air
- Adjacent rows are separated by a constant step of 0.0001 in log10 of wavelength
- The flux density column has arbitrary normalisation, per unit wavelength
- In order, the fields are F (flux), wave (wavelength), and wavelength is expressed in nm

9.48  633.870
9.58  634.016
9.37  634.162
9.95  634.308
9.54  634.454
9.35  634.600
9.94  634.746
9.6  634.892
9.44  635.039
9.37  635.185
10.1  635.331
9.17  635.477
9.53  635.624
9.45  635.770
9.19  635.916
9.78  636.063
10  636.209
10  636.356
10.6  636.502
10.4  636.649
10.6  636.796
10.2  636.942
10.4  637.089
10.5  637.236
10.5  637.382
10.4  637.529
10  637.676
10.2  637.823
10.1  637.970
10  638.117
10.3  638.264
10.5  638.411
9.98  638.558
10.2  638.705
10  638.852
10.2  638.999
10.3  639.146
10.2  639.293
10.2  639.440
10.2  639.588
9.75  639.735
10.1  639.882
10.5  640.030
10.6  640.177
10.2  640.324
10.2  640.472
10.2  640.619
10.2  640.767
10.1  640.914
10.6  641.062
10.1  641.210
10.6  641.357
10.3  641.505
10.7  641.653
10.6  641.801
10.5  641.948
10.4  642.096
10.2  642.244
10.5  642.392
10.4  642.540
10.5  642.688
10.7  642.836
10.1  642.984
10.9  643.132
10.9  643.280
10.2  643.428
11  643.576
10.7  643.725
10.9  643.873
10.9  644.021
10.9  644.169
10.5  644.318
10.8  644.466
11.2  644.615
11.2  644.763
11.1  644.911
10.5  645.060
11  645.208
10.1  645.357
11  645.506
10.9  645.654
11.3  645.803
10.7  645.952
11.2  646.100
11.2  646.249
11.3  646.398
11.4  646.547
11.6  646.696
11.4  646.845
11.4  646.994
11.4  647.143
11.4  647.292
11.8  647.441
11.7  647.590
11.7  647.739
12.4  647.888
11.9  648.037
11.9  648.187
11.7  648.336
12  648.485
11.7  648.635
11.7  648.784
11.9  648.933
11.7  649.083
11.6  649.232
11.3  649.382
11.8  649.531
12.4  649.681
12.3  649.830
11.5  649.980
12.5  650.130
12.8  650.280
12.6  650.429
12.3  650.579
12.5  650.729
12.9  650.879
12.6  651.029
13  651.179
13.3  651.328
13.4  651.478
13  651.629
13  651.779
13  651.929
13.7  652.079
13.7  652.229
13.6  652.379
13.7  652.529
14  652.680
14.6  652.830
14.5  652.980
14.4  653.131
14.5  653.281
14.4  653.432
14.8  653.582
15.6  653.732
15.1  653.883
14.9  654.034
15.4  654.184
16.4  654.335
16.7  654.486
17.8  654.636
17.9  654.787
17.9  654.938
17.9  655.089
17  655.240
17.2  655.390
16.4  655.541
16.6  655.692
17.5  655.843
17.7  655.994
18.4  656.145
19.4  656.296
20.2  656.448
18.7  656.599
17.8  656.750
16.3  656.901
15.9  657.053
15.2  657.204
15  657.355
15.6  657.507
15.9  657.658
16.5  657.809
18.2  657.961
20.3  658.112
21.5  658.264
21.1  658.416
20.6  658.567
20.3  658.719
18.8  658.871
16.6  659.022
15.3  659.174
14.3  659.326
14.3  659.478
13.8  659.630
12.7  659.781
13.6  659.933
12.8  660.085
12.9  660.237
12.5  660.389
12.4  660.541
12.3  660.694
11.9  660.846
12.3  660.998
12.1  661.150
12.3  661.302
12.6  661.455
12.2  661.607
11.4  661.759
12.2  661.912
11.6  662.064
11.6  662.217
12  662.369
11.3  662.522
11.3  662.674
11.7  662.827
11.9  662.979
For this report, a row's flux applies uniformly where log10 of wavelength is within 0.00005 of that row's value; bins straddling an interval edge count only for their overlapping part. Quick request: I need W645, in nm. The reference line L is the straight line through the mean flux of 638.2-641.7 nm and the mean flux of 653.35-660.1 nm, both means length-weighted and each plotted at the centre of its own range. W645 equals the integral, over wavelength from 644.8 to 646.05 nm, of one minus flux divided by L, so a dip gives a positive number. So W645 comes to 0.16 nm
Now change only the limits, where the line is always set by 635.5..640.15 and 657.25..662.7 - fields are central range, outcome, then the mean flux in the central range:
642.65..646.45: 0.209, 10.8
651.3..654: -0.198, 14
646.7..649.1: 0.080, 11.7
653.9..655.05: -0.276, 16.7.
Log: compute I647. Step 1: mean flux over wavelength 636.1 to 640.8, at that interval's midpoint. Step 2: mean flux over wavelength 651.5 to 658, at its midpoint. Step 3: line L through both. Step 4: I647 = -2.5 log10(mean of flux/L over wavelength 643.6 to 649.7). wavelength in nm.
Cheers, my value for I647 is 0.16 mag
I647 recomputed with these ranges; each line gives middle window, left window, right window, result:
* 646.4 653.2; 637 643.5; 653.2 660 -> 0.14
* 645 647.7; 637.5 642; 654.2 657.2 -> 0.18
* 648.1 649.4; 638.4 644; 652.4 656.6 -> 0.17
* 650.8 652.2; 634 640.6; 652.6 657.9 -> 0.15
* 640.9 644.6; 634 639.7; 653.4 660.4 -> 0.13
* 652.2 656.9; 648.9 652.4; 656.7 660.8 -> -0.15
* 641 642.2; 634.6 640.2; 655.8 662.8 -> 0.06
